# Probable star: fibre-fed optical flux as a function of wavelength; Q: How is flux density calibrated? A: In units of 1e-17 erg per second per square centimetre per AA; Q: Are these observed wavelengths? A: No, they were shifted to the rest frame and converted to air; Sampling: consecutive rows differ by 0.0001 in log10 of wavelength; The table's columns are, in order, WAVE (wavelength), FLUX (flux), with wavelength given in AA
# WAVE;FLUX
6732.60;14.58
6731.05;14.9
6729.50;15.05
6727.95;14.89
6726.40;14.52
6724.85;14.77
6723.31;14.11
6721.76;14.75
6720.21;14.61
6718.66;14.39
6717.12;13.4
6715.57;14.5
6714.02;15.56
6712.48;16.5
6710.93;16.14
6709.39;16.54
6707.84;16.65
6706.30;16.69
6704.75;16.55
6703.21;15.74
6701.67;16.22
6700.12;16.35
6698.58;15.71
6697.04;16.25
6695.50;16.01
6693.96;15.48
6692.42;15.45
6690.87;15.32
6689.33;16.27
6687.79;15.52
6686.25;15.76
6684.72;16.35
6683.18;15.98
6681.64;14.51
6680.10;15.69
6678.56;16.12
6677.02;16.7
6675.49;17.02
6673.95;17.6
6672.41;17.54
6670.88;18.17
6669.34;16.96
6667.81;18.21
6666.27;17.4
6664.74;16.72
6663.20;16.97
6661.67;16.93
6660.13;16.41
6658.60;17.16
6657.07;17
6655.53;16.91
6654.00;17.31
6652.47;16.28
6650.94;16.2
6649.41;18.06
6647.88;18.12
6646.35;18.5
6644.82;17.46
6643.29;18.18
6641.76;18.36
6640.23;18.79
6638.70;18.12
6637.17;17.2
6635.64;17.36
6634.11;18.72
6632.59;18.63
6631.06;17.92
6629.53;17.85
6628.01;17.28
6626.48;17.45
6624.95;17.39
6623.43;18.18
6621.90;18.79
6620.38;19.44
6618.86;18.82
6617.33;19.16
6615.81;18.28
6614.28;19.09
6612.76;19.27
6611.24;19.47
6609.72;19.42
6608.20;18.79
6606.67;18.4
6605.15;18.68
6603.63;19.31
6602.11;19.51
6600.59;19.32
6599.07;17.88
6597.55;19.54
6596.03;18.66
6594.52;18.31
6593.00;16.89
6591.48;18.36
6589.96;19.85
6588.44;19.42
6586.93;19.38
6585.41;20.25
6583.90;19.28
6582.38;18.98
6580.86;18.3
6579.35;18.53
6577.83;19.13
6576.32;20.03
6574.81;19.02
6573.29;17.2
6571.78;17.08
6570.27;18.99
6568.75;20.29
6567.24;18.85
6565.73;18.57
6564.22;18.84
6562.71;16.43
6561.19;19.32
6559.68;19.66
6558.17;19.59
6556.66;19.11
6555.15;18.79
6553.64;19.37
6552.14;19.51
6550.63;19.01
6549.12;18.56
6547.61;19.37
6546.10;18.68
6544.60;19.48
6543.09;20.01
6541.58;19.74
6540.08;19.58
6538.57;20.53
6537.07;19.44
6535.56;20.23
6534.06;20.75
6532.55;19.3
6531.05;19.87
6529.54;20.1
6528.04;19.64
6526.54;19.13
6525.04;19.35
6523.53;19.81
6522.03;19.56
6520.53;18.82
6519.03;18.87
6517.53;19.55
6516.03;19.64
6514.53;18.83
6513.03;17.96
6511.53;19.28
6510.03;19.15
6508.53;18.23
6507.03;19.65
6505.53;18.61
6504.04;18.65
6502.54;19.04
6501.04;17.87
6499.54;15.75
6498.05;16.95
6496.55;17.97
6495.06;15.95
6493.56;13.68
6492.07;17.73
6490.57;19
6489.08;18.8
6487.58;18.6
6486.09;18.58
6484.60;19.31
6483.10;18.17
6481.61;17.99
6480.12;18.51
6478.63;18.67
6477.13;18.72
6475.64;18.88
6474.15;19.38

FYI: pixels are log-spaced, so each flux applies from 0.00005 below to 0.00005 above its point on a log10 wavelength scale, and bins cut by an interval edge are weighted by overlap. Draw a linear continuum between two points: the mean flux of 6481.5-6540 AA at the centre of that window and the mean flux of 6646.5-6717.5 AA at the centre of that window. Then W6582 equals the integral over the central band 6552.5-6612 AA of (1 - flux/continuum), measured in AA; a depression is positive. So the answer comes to -3.73 AA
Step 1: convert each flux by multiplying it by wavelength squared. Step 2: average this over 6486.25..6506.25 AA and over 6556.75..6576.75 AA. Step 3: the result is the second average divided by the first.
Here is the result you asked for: 1.09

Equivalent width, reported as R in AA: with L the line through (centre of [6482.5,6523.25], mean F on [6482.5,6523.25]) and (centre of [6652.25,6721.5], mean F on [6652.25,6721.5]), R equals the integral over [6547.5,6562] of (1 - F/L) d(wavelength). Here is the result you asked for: -1.21 AA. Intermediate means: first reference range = 18.3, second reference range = 16.2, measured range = 19.2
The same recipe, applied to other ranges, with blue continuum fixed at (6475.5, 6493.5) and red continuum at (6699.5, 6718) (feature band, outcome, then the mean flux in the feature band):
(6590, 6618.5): -2.97 AA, 18.8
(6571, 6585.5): -1.15 AA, 18.7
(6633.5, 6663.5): -1.71 AA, 17.5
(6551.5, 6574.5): -1.66 AA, 18.8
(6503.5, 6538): -2.61 AA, 19.3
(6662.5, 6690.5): -0.63 AA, 16.6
